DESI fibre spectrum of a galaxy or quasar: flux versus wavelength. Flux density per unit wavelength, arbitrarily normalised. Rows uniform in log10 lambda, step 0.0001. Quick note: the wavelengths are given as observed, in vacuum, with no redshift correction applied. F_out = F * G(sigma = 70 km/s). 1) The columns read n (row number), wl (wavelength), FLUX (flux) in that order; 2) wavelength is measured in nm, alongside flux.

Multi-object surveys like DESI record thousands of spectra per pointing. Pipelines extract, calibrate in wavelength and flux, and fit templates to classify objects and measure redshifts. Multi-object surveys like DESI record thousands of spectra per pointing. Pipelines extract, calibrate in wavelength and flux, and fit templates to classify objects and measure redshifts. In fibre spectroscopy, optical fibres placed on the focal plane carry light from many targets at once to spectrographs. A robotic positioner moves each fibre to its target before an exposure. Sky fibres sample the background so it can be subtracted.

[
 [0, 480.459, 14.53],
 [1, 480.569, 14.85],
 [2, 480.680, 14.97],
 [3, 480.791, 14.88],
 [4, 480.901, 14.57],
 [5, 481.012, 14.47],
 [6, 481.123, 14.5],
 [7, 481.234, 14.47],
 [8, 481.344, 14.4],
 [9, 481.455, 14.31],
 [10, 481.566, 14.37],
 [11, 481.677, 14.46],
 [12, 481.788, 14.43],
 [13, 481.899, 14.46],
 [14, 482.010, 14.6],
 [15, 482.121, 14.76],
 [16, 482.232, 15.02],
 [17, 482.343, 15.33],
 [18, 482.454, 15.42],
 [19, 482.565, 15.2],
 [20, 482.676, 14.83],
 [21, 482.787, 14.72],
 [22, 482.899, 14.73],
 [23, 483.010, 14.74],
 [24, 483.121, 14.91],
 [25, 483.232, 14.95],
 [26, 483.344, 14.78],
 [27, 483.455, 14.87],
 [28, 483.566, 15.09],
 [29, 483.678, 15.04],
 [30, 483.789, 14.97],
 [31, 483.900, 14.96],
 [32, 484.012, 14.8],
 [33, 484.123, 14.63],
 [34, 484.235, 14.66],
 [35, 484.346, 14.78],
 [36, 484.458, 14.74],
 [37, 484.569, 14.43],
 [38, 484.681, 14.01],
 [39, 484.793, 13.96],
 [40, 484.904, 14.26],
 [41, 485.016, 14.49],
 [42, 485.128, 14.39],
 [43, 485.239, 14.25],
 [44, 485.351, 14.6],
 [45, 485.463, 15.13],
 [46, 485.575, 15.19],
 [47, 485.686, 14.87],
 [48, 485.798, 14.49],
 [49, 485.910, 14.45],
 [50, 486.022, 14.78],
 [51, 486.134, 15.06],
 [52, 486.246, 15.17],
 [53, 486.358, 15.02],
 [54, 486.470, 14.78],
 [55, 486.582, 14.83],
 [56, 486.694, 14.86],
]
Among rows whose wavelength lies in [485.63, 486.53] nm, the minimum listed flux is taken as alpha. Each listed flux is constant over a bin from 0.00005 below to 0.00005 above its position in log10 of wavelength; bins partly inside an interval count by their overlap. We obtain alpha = 14.45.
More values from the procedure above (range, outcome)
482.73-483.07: 14.72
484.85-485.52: 14.25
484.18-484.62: 14.43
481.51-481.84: 14.37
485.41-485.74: 14.87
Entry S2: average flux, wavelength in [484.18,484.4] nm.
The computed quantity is 14.8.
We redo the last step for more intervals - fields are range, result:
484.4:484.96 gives 14.3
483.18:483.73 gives 14.9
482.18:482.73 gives 15.2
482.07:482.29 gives 14.9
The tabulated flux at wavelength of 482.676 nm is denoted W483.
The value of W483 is 14.83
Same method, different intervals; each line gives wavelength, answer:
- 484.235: 14.66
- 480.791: 14.88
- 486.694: 14.86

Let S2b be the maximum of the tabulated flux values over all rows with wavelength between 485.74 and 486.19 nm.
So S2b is 15.06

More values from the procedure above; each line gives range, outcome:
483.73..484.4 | 14.97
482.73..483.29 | 14.95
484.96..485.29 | 14.49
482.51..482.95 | 15.2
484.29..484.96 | 14.78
